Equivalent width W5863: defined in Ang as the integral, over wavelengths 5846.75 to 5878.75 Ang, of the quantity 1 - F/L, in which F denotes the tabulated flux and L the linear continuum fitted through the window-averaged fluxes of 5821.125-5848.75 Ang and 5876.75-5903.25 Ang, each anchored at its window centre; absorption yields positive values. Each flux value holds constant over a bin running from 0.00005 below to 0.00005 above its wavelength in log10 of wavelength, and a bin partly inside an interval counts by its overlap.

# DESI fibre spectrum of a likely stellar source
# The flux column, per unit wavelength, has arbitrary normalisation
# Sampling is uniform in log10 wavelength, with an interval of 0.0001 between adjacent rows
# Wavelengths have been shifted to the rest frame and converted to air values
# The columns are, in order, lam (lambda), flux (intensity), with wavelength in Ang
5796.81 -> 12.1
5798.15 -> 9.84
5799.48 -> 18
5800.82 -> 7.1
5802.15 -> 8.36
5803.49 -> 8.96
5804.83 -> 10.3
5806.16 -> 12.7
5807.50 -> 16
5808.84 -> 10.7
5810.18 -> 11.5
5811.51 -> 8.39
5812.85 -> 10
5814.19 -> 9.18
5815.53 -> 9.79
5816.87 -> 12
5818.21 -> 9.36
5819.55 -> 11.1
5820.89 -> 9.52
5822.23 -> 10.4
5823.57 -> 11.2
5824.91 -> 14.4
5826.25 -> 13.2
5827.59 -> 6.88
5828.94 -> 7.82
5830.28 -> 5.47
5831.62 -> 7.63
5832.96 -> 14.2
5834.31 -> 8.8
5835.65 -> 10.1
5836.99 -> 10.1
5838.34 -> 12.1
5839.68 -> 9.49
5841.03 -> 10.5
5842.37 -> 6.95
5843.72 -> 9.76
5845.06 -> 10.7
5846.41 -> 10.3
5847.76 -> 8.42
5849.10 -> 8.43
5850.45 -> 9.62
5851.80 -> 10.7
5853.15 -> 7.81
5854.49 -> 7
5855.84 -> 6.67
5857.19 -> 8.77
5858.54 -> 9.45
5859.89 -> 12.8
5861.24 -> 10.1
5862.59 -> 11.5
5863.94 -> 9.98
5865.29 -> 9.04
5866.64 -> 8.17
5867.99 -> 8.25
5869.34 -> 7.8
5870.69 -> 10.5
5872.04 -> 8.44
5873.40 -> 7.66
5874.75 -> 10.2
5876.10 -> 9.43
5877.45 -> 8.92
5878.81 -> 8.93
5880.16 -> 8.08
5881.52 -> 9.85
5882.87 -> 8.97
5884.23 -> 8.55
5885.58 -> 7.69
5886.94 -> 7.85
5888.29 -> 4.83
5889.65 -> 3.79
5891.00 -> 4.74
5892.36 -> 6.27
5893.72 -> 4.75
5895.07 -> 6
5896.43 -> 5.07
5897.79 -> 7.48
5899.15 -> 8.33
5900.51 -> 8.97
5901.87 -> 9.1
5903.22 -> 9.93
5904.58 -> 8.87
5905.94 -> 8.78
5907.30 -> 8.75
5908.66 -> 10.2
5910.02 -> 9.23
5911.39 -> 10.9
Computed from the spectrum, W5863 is -2.0 Ang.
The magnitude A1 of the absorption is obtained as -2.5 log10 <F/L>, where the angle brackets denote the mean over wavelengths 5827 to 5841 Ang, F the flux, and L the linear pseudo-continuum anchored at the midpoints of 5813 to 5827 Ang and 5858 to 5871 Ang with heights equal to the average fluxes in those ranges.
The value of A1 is 0.135 mag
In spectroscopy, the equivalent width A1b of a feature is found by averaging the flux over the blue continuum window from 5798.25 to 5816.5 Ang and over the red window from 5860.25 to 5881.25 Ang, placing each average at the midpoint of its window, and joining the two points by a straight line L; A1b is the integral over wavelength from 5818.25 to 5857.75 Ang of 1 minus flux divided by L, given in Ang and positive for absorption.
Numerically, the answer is 1.86 Ang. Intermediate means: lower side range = 10.8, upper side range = 9.2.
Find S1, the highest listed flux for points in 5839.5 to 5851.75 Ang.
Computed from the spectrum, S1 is 10.7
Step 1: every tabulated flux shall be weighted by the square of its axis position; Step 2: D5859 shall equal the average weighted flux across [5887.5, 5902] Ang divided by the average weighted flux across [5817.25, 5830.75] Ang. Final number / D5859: 0.6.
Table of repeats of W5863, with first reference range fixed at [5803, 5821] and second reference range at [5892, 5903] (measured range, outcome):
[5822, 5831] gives 0.2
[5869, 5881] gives -1.2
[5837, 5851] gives -0.4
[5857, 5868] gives -1.7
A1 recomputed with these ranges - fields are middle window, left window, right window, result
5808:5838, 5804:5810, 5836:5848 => 0.10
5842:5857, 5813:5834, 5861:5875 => 0.09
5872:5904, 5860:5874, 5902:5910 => 0.21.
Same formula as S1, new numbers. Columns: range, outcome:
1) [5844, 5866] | 12.8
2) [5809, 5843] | 14.4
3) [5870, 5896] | 10.5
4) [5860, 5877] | 11.5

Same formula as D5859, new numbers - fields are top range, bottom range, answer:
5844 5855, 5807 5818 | 0.86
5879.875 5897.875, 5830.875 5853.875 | 0.69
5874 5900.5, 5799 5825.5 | 0.70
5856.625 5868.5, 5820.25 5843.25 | 1.00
